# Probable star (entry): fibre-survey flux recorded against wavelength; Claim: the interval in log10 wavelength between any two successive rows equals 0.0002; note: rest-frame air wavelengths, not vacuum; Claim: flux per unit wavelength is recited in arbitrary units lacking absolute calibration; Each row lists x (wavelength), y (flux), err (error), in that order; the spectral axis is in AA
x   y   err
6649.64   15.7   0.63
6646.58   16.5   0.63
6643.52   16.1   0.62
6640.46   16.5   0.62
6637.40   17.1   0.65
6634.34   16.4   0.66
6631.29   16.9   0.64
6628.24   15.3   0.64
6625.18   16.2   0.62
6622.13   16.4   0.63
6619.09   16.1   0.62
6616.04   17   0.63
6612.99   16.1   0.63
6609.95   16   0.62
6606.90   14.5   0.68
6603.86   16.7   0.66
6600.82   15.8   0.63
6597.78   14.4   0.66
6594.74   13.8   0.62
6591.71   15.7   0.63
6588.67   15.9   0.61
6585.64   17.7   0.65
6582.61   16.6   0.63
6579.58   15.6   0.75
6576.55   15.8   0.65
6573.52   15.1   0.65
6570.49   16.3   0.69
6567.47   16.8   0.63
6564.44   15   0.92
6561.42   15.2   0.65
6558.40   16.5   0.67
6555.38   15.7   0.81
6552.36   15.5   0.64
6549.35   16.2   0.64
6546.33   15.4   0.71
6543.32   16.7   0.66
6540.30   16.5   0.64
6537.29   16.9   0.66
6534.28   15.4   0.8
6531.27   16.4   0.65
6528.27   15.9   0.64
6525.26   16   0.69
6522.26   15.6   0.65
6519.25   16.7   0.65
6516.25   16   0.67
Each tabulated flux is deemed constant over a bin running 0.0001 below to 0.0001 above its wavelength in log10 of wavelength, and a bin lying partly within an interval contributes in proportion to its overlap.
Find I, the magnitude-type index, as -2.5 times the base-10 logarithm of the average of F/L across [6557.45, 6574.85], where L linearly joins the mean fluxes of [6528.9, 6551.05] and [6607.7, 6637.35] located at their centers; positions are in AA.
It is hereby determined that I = 0.028 mag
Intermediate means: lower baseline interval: 16.2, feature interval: 15.8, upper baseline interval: 16.3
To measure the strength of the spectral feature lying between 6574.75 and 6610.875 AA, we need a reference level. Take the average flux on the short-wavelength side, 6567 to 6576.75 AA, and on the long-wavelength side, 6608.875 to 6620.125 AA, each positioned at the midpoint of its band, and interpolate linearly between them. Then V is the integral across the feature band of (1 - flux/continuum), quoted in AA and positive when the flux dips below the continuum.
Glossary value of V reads 0.95 AA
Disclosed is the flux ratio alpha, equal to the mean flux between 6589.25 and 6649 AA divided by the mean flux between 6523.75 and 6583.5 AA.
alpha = 1.00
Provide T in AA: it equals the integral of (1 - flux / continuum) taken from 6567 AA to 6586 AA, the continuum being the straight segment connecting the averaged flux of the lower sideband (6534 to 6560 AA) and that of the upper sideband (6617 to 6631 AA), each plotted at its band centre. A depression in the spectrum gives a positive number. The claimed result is 0.0 AA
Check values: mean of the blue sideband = 16.1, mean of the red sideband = 16.1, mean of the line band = 16.2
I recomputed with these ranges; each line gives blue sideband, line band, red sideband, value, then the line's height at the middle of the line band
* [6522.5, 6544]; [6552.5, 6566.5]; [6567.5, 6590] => 0.04 mag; 16.2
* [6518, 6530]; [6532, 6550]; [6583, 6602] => -0.02 mag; 15.9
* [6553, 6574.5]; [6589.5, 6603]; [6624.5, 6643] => 0.07 mag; 16.1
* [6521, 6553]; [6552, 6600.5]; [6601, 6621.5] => 0.02 mag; 16.1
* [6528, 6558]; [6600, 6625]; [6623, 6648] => 0.01 mag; 16.3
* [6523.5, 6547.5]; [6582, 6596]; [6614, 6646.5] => 0.02 mag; 16.3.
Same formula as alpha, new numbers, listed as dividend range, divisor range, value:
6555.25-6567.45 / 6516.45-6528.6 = 0.98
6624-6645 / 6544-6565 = 1.04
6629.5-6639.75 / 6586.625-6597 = 1.10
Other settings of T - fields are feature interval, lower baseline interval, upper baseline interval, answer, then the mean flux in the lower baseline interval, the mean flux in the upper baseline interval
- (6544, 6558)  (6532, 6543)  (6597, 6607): 0.28 AA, 16.3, 15.5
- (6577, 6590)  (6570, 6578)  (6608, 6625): -0.51 AA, 15.6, 16.3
